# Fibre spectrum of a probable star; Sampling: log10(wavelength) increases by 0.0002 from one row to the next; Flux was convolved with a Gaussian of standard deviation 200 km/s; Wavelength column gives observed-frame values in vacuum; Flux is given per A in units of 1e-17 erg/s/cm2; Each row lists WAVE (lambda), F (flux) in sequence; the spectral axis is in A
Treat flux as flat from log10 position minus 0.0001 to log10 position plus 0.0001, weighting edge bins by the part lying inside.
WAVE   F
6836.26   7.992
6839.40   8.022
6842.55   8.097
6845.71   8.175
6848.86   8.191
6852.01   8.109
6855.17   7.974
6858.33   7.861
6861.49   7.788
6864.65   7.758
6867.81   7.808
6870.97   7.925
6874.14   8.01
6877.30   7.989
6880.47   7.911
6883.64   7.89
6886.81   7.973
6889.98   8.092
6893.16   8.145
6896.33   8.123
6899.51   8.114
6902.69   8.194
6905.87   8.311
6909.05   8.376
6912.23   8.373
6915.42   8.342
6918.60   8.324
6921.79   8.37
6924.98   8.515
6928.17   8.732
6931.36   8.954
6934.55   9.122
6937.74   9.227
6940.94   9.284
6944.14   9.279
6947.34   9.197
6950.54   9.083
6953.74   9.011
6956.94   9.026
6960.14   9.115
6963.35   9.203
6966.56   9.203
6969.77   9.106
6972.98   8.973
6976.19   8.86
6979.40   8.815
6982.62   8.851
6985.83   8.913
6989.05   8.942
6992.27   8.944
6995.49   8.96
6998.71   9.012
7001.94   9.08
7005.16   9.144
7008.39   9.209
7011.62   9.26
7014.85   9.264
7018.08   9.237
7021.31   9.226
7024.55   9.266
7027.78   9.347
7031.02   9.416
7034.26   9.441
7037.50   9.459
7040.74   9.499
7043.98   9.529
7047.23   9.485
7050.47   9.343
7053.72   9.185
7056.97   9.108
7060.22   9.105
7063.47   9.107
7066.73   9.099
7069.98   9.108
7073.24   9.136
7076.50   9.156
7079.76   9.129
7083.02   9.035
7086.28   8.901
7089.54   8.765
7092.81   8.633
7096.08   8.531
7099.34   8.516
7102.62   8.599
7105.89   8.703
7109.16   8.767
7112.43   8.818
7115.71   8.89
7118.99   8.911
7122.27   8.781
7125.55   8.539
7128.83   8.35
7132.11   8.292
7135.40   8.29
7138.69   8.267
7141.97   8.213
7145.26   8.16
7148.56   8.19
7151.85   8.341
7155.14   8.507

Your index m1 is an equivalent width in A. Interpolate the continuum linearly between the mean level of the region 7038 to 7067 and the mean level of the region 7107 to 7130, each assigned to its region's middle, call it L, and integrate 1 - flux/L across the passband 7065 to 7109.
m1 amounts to 0.6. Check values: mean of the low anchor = 9.29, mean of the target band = 8.87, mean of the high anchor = 8.73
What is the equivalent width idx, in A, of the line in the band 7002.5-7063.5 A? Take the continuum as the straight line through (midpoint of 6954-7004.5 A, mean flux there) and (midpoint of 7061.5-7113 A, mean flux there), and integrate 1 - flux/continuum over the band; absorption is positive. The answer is -2.43 A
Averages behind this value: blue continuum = 9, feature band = 9.3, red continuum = 8.88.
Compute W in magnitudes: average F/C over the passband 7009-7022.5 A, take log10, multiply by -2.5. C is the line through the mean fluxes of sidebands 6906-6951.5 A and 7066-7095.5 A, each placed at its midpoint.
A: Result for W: -0.042 mag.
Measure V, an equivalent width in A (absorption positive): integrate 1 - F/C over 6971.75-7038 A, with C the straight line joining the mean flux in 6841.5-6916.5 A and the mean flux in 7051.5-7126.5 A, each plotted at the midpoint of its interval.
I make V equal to -4.31 A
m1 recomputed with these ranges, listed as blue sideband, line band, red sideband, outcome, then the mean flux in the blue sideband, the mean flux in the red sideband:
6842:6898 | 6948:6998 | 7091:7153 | -4.88 A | 7.99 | 8.52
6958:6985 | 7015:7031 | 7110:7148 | -0.79 A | 9.01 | 8.5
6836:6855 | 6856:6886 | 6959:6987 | 1.42 A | 8.1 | 9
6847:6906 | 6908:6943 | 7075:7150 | -2.46 A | 8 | 8.63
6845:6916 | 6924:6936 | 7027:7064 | -0.57 A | 8.06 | 9.34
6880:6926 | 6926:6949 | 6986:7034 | -1.58 A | 8.21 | 9.16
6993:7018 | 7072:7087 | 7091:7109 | -0.61 A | 9.13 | 8.61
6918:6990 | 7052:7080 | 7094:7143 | -1.38 A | 8.97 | 8.57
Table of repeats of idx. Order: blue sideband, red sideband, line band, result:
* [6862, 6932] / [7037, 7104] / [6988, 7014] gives -1.1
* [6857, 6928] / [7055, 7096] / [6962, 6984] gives -1.3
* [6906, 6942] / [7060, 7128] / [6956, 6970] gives -0.7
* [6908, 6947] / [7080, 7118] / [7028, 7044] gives -1.3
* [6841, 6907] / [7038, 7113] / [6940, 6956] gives -1.5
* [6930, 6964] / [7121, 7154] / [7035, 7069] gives -2.3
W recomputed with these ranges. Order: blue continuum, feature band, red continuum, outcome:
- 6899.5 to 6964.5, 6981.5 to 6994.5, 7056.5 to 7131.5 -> -0.01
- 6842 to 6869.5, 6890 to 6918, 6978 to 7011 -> 0.01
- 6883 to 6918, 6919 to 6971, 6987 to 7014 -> -0.05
